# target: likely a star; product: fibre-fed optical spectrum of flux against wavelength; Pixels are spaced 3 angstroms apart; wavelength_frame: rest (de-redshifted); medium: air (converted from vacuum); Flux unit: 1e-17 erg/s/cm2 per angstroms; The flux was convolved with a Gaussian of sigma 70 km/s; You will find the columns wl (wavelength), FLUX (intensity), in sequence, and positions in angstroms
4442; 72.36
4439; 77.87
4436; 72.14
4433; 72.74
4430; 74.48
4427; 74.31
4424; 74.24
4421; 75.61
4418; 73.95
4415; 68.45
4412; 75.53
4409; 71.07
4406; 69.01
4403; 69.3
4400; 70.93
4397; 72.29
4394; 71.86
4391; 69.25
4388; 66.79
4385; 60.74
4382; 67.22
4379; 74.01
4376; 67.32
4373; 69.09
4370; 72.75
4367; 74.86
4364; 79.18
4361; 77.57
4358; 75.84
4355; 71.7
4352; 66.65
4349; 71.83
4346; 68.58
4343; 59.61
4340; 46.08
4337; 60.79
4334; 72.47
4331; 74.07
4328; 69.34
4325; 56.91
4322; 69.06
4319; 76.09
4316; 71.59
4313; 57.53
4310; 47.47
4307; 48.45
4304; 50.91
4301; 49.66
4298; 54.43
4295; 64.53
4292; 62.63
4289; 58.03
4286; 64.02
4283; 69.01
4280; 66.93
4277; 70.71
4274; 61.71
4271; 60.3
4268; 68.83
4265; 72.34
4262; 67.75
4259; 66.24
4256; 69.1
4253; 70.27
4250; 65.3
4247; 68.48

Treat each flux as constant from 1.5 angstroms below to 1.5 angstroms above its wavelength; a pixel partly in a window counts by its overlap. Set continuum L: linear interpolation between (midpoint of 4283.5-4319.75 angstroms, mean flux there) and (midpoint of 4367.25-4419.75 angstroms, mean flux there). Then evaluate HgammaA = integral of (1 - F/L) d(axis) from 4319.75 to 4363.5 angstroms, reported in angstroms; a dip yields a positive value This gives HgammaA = -2.68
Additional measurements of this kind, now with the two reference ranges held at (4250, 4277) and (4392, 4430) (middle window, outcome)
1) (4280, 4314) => 5.4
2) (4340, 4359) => 0.8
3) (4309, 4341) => 2.3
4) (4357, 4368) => -1.0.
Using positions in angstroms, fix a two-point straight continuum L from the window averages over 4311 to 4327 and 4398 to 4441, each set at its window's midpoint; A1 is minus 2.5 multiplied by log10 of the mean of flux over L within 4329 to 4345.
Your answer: 0.07 mag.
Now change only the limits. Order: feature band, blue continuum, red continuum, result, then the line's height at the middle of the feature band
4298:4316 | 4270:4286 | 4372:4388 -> 0.25 mag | 66.3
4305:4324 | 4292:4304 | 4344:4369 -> 0.00 mag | 61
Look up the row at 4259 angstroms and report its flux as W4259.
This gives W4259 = 66.24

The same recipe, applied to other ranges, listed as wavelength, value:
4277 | 70.71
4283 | 69.01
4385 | 60.74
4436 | 72.14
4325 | 56.91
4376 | 67.32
